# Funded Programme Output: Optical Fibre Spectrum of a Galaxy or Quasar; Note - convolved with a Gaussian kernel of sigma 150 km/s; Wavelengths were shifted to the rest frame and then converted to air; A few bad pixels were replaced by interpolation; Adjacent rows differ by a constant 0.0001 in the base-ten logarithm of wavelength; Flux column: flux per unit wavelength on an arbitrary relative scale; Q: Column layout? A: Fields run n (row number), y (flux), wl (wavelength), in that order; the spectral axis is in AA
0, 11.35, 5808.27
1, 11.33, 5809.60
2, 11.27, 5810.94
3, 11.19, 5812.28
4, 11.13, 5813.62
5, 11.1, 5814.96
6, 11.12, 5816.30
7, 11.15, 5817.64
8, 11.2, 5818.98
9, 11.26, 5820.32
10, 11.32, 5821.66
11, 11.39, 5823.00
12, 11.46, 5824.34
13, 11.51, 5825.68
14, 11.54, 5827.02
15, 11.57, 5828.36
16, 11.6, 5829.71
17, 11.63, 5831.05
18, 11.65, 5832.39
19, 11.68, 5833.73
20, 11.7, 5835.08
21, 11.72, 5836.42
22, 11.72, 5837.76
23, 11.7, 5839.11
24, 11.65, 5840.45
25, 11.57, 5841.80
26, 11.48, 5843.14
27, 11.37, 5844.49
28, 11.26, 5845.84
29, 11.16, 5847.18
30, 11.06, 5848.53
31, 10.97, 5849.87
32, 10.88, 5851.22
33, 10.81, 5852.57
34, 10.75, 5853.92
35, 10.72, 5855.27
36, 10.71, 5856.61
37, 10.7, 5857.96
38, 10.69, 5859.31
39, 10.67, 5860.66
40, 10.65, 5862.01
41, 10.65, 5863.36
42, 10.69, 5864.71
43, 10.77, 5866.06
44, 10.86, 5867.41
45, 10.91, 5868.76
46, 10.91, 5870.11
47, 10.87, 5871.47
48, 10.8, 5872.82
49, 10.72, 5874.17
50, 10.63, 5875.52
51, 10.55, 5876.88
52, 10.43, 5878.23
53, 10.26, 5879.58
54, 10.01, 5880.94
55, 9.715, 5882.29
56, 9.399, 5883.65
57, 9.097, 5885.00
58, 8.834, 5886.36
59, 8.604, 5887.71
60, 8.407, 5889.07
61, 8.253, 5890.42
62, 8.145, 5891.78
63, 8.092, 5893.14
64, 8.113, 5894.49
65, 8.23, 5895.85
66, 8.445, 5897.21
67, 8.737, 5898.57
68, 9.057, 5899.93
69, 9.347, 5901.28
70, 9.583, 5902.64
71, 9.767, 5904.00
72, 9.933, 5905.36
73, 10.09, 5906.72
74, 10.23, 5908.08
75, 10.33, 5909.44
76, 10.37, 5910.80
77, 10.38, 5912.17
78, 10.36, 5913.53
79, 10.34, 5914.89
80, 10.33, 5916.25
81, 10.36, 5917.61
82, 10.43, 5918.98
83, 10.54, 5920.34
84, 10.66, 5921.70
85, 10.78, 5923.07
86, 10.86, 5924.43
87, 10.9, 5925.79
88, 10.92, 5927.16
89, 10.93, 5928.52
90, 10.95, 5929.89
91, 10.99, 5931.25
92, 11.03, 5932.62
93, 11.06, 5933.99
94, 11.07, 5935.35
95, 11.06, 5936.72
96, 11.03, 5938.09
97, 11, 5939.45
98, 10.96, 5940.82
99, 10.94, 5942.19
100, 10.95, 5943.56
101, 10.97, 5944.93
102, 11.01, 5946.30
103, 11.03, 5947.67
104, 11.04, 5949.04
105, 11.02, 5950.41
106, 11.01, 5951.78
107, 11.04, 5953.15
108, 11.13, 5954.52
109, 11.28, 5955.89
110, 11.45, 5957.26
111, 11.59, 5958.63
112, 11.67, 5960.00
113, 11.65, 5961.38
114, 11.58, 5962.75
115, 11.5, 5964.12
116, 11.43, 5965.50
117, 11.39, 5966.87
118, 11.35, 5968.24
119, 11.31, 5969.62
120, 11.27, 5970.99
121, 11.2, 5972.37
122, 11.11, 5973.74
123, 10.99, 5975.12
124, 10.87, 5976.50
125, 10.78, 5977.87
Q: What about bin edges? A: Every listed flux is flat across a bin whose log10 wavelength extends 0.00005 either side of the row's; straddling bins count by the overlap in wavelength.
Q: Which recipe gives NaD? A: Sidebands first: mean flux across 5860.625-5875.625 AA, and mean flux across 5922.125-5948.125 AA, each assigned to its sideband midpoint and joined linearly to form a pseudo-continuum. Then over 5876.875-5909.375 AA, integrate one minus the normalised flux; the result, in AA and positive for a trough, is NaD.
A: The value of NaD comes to 4.9 AA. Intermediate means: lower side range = 10.8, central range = 9.22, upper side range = 11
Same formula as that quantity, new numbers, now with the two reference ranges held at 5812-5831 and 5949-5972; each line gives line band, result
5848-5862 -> 0.7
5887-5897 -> 2.7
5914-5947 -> 1.5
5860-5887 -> 2.3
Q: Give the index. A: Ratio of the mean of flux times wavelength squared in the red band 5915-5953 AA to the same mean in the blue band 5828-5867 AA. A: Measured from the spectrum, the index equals 1.00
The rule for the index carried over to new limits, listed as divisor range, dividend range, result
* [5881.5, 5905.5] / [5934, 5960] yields 1.28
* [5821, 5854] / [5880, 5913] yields 0.82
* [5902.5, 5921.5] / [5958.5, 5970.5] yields 1.14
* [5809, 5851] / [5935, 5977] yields 1.02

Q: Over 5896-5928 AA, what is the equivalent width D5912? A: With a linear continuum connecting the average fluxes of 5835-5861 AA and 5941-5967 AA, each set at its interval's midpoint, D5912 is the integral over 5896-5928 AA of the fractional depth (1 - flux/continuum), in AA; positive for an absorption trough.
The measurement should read 3.2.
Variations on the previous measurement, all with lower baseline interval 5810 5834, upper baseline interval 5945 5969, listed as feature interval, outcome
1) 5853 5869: 0.88 AA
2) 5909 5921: 0.99 AA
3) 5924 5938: 0.41 AA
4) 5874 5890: 2.36 AA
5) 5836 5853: 0.03 AA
